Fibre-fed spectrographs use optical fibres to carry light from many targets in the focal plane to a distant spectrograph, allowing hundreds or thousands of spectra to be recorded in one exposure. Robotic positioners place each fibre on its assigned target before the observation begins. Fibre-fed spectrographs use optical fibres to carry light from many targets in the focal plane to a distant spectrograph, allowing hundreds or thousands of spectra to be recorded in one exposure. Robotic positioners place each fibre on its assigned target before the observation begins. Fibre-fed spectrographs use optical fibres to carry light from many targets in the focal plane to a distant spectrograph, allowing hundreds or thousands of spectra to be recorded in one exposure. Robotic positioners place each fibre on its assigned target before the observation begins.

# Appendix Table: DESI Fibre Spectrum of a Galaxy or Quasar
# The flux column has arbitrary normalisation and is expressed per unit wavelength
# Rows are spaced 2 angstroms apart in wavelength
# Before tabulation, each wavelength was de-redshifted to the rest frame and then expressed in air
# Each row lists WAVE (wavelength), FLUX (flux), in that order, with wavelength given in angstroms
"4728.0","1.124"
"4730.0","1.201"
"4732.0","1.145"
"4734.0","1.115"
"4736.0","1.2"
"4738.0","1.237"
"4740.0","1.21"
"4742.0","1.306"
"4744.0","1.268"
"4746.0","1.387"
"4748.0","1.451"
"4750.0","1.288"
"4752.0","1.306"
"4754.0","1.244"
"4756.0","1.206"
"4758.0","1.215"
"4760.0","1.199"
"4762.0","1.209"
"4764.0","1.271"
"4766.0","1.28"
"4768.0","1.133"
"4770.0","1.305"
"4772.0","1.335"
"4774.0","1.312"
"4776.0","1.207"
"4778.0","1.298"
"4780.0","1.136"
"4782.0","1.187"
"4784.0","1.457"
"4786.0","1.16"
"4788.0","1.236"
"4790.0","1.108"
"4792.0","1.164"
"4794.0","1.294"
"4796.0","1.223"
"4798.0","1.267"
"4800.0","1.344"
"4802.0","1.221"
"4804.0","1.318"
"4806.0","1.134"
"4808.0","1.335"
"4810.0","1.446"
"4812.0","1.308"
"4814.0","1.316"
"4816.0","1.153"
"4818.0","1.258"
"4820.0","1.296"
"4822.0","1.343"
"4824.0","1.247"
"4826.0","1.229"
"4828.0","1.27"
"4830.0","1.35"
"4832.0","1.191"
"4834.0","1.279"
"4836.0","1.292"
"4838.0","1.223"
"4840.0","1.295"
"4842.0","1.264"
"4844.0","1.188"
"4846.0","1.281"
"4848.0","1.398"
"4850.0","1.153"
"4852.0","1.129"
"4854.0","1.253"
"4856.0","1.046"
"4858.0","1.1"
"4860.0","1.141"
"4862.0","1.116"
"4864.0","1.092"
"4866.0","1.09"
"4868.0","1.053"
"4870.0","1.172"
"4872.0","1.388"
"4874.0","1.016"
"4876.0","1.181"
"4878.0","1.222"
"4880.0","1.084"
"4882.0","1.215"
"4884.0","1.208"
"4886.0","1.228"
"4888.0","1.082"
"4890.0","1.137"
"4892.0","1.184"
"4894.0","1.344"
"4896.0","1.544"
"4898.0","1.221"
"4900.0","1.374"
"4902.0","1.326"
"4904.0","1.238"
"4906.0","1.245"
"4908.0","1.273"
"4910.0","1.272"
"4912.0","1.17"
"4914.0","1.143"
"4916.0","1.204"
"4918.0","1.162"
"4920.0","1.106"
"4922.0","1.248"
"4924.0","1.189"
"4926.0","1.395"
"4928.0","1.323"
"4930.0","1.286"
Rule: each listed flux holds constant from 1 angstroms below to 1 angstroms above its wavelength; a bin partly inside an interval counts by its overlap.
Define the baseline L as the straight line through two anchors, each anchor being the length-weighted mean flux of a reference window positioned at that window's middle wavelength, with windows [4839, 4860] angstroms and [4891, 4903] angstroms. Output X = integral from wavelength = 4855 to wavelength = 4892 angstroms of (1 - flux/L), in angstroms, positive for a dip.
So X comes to 3.7 angstroms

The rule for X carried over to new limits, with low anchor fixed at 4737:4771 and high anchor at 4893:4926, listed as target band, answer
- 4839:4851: -0.02 angstroms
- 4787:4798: 0.46 angstroms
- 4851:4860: 0.91 angstroms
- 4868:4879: 0.67 angstroms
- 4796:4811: -0.32 angstroms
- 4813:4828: -0.02 angstroms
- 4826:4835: -0.04 angstroms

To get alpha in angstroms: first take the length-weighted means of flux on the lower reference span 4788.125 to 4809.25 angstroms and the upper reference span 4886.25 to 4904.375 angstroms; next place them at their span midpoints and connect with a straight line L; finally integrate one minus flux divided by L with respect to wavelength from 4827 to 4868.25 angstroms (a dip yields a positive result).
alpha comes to 1.8 angstroms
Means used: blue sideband 1.24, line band 1.2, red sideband 1.27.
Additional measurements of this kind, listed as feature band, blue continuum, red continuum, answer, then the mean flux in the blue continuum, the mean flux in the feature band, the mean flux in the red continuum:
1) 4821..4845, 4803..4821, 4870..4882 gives -0.3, 1.28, 1.26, 1.18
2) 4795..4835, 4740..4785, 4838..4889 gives -1.8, 1.27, 1.28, 1.18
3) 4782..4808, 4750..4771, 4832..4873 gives -0.5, 1.24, 1.25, 1.2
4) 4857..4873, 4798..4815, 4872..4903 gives 1.3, 1.3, 1.14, 1.23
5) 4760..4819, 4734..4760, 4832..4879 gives -0.9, 1.27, 1.25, 1.19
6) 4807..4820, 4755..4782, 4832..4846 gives -0.6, 1.24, 1.3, 1.25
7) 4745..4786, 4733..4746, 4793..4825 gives -0.5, 1.24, 1.27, 1.28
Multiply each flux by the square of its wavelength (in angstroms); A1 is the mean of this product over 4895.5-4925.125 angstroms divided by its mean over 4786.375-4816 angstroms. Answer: 1.0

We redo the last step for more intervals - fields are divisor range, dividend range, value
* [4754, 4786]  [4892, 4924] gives 1.06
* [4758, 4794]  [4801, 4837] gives 1.05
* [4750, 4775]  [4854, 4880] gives 0.95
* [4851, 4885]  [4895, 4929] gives 1.12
